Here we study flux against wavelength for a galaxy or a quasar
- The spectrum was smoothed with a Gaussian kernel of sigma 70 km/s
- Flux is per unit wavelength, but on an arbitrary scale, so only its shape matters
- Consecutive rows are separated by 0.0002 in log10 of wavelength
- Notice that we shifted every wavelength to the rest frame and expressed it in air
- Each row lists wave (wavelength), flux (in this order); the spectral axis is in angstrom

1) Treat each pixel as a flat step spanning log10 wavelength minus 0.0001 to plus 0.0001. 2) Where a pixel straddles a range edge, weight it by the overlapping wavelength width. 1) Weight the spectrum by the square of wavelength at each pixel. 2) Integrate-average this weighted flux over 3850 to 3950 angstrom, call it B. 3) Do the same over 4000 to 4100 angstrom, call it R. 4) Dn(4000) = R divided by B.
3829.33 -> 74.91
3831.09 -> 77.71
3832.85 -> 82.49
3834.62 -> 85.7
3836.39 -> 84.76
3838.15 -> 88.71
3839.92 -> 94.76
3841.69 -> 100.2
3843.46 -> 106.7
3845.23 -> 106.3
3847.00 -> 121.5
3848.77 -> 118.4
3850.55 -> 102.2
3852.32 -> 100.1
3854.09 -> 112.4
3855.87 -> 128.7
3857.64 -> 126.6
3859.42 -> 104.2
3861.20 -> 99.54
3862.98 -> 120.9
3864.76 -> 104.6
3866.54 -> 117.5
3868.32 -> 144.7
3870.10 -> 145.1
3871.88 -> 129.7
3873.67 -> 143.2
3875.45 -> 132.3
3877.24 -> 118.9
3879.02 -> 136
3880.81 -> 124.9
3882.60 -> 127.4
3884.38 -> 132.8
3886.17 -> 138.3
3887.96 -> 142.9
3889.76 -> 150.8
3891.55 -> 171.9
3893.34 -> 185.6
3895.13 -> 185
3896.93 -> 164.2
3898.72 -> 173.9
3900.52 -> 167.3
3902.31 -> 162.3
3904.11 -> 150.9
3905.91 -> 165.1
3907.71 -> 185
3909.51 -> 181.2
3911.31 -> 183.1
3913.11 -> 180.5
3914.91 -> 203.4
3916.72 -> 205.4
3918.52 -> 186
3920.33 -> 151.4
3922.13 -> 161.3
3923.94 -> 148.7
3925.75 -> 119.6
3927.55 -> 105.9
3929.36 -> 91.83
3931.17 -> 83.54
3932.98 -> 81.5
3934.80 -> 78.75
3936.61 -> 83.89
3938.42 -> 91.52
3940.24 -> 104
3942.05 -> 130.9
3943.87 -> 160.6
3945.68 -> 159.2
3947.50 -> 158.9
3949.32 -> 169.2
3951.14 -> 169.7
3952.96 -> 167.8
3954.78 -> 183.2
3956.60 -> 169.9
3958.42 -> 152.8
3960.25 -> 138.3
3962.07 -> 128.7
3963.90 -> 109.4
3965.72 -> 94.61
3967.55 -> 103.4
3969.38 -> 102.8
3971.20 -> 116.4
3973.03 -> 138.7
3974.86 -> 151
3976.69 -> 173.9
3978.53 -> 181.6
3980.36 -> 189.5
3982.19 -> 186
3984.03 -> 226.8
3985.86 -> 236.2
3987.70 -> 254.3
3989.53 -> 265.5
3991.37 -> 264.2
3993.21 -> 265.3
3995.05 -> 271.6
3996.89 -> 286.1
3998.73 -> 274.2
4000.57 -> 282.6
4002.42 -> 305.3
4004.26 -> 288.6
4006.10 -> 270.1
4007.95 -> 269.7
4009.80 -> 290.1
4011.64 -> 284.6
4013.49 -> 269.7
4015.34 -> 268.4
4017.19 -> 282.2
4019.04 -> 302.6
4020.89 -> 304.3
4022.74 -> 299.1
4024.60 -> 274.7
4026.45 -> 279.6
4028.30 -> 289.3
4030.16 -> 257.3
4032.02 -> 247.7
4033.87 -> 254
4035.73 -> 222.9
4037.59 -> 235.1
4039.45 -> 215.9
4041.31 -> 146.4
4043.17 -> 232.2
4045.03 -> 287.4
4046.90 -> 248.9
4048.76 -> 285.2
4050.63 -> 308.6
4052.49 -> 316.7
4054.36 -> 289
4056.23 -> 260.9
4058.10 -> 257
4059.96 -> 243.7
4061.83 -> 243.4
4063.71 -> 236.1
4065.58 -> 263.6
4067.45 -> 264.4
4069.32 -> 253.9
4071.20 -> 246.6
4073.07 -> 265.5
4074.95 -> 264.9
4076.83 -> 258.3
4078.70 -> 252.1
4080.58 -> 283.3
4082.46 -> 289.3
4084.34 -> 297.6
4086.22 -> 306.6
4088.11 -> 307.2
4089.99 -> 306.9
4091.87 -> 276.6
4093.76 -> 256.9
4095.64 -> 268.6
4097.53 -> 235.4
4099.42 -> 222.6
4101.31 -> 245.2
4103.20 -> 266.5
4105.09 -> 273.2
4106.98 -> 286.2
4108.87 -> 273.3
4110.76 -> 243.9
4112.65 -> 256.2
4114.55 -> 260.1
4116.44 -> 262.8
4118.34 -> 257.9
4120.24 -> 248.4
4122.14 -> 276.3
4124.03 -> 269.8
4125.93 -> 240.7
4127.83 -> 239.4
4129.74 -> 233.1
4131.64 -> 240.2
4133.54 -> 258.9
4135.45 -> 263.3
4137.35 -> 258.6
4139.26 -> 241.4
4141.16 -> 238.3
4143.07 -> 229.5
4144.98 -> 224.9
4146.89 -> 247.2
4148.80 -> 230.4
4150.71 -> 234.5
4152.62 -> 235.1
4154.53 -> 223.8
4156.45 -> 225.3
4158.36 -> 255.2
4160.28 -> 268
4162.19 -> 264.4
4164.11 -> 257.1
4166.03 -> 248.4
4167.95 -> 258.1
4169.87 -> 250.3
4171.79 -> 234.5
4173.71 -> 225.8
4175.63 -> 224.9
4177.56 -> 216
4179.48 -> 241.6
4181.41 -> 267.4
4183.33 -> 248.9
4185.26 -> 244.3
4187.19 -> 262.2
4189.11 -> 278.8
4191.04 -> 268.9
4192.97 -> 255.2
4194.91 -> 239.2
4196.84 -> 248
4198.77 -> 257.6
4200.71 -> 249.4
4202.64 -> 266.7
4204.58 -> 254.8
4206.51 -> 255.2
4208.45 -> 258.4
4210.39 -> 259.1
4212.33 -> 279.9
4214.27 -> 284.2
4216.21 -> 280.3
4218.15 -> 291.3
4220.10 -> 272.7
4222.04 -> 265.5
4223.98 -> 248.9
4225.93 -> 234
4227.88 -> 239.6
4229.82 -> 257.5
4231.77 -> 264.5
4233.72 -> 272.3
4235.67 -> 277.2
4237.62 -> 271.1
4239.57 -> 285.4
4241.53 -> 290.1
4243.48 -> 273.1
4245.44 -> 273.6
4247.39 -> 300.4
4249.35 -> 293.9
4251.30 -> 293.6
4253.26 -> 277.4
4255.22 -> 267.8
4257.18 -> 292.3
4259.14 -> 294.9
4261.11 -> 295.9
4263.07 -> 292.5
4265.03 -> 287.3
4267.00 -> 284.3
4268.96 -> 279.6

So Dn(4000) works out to 2.1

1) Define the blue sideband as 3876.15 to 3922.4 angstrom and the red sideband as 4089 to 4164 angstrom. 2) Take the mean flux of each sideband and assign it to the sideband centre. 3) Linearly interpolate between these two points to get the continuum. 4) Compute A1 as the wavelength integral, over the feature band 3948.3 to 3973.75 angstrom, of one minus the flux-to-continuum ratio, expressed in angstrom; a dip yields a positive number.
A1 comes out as 6.5 angstrom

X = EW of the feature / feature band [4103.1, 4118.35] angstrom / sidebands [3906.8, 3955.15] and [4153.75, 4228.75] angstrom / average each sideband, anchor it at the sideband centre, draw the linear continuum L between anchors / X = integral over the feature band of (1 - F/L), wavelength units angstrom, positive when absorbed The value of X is -3.1 angstrom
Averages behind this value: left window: 145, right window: 254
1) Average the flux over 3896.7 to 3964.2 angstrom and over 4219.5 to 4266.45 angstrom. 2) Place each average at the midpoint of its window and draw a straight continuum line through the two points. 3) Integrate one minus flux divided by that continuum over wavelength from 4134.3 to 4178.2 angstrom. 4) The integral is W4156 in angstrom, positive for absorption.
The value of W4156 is -0.3 angstrom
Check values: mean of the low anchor 148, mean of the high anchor 276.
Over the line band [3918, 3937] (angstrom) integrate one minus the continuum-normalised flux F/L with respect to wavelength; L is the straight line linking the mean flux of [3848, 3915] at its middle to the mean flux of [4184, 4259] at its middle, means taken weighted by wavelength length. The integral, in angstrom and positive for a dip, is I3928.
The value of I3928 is 5.1 angstrom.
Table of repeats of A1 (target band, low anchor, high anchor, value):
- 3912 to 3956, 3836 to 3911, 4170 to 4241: 4.3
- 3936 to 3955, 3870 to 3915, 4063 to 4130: 4.3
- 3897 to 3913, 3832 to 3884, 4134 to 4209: -4.4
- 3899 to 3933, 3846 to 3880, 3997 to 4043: 2.6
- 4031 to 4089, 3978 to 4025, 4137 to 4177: -1.0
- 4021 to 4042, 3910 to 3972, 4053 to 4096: -2.3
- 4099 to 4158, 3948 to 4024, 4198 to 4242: -0.6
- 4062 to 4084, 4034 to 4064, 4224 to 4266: -0.6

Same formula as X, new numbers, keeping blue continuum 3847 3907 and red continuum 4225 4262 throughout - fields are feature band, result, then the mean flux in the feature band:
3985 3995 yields -4.3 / 258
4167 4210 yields 0.9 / 250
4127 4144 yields -0.7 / 245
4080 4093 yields -4.7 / 295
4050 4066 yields -4.8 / 268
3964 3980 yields 3.7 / 134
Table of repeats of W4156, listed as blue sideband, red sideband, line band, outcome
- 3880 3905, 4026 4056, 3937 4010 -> 8.0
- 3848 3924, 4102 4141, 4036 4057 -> -3.2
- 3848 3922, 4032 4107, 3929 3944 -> 6.8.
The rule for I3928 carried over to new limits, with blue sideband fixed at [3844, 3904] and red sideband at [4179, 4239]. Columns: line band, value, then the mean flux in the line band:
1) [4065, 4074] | -2.2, 259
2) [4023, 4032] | -3.8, 274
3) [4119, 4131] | -1.1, 251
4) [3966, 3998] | -4.1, 199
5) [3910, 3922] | -2.6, 183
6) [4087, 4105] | -3.9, 266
